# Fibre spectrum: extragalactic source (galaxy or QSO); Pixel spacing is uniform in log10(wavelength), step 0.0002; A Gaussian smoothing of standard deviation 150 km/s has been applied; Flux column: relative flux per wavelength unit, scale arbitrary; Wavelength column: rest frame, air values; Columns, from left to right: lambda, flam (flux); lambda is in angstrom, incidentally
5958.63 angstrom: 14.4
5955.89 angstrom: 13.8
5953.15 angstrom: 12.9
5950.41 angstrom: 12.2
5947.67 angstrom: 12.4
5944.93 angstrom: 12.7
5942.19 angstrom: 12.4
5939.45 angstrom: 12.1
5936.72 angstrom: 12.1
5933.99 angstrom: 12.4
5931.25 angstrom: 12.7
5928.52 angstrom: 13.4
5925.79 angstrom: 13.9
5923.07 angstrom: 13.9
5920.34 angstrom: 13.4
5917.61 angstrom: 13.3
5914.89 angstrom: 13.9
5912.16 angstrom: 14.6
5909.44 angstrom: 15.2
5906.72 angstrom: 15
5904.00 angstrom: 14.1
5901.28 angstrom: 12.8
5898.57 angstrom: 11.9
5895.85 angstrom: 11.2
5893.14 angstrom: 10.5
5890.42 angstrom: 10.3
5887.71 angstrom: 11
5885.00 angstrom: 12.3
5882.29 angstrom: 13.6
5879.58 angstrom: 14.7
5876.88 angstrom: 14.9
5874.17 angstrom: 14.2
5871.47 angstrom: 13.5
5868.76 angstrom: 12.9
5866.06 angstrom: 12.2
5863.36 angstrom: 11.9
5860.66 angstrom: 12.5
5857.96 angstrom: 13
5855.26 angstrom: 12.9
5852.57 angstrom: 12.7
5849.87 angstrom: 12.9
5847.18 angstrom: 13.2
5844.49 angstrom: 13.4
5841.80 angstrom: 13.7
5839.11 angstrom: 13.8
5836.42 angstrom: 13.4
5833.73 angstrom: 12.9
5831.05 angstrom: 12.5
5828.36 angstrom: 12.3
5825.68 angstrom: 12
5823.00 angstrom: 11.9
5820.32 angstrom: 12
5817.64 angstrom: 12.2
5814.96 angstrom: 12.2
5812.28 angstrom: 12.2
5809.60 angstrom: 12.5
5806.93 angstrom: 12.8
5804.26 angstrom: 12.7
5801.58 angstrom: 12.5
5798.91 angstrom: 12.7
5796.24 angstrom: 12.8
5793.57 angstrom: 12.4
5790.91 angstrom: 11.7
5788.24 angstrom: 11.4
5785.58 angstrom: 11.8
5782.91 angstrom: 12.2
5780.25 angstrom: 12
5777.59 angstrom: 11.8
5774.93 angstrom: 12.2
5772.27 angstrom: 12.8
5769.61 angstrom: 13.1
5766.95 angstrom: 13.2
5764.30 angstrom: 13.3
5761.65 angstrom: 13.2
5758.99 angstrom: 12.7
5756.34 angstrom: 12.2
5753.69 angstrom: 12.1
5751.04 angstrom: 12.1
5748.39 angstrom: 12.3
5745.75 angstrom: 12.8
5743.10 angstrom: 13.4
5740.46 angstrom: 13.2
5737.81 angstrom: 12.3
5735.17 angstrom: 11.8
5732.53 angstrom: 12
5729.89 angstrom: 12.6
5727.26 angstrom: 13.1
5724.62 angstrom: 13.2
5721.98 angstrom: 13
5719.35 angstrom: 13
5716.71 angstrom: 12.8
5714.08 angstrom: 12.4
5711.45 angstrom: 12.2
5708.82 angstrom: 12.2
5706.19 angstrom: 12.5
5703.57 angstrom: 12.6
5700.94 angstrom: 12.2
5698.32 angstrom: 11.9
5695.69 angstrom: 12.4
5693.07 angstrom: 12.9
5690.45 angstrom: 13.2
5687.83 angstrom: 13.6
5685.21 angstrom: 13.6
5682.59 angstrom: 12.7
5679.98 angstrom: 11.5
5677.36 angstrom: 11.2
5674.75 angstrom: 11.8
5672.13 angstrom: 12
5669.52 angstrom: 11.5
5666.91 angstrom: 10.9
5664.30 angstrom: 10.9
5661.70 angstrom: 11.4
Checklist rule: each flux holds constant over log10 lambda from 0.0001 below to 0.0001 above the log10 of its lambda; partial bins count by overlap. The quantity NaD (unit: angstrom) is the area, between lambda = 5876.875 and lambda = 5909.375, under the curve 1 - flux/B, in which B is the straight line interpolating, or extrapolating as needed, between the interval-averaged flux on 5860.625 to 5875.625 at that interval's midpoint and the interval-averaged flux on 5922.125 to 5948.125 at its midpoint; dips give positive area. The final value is 0.4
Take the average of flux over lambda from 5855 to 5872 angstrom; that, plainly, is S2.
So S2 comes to 12.6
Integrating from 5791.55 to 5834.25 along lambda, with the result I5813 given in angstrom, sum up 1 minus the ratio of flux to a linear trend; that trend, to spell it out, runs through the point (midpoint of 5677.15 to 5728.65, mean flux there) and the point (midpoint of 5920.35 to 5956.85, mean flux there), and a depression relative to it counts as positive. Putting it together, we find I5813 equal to 1.2 angstrom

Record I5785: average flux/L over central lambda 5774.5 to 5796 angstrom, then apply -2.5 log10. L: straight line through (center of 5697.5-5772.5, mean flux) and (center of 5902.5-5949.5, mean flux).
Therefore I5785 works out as 0.07 mag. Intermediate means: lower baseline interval 12.6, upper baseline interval 13.4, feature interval 12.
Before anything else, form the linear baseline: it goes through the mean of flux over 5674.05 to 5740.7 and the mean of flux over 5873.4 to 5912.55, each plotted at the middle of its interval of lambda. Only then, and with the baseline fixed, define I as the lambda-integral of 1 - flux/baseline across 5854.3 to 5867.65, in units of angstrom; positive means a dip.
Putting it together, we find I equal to 0.5 angstrom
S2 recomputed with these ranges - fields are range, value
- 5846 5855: 12.9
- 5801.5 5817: 12.5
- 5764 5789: 12.4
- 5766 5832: 12.3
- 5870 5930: 13.3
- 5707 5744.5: 12.7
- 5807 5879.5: 12.9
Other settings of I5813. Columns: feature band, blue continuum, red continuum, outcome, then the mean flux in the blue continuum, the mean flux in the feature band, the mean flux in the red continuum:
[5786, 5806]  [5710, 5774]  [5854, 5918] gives 0.8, 12.7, 12.3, 13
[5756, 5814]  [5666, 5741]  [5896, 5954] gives 1.0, 12.4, 12.5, 13.2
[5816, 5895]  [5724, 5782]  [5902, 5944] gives 2.4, 12.6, 12.7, 13.5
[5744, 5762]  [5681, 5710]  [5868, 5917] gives 0.5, 12.7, 12.5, 13.2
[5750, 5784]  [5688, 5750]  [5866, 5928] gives 0.7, 12.6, 12.5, 13.2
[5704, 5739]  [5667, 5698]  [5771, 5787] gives -0.9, 12.3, 12.6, 12.1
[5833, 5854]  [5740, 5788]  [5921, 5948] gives -1.0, 12.5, 13.3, 12.8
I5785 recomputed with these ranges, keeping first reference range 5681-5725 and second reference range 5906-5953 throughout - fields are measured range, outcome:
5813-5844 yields 0.031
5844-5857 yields 0.005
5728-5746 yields 0.017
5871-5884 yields -0.085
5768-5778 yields 0.028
